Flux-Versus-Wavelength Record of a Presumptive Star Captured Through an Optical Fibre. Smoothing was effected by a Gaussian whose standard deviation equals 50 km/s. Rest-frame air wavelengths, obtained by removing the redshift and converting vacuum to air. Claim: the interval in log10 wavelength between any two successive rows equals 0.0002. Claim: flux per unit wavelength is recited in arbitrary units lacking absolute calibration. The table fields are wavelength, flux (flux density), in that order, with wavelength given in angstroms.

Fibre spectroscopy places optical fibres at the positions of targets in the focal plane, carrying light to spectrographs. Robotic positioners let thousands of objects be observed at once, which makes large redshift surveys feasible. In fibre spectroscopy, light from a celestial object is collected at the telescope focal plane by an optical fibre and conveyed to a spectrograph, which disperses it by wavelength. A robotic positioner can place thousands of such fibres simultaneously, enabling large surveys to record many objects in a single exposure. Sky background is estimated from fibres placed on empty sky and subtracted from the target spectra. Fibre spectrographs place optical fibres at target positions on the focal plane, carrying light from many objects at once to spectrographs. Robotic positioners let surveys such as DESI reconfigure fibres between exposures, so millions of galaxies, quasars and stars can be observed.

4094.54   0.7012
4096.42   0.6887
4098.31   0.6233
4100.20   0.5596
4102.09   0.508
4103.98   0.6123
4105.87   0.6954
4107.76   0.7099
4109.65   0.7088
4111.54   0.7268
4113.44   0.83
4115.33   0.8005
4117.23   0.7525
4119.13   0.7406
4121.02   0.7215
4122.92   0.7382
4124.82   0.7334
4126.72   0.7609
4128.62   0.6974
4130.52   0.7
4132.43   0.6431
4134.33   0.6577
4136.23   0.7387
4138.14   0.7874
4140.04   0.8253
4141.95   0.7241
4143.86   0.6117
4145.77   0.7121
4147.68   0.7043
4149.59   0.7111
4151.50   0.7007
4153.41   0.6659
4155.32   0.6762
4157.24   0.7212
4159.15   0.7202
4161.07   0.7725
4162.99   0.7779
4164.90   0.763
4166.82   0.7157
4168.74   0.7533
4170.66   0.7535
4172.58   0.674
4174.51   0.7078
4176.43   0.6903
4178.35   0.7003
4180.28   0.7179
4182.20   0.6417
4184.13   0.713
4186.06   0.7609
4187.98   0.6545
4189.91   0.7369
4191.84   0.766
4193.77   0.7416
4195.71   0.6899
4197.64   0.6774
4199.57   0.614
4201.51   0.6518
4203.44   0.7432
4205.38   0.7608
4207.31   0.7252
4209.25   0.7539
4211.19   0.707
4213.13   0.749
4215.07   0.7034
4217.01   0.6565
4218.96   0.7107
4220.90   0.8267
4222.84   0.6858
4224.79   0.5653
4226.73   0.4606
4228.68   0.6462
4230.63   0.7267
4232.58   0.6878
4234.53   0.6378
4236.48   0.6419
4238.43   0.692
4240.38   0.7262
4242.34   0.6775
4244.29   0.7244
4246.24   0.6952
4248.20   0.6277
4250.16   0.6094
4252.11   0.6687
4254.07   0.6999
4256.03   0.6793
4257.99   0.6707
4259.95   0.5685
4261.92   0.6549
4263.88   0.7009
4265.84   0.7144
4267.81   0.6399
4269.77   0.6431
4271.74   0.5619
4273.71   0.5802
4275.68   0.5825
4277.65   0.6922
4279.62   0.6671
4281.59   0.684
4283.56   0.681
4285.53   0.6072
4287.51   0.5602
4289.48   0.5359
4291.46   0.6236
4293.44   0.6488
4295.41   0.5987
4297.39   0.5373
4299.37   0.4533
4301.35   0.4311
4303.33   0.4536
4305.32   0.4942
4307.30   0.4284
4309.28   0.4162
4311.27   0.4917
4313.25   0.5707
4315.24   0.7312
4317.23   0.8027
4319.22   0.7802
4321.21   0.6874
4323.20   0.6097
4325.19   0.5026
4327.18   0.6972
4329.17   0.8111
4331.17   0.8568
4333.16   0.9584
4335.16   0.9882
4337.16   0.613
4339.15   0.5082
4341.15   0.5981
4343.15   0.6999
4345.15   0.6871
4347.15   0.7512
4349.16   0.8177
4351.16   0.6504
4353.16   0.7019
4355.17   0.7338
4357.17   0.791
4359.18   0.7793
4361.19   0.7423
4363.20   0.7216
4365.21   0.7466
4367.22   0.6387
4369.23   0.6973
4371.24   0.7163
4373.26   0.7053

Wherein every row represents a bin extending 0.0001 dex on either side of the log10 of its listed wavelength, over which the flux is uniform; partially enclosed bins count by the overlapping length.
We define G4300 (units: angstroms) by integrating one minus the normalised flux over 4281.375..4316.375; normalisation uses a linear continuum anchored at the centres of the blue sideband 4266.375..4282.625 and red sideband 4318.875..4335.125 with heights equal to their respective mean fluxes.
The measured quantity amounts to 6.91 angstroms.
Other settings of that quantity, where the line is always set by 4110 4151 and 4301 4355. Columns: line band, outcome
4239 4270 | 0.8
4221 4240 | 1.2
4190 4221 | -0.5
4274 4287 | 0.6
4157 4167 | -0.4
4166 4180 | 0.0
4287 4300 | 2.0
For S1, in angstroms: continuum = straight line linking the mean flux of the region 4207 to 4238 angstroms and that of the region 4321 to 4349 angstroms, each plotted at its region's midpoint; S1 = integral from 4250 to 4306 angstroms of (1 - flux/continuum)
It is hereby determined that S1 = 7.1 angstroms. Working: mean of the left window 0.679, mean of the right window 0.716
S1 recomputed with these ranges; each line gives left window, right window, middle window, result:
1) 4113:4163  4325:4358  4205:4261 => 3.9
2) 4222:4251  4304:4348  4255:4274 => 0.4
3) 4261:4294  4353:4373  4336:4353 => 0.9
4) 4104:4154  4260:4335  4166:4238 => -1.6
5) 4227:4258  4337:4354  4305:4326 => 2.4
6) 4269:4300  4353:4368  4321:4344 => -0.8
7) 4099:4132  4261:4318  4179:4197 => -1.5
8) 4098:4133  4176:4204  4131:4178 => -1.1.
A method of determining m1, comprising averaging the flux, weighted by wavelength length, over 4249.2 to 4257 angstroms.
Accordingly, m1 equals 0.665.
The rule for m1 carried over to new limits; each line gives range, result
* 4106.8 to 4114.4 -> 0.744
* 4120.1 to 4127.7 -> 0.738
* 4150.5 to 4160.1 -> 0.697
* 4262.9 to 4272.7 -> 0.652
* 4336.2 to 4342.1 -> 0.573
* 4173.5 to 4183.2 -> 0.691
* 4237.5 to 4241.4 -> 0.708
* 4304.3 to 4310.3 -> 0.446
